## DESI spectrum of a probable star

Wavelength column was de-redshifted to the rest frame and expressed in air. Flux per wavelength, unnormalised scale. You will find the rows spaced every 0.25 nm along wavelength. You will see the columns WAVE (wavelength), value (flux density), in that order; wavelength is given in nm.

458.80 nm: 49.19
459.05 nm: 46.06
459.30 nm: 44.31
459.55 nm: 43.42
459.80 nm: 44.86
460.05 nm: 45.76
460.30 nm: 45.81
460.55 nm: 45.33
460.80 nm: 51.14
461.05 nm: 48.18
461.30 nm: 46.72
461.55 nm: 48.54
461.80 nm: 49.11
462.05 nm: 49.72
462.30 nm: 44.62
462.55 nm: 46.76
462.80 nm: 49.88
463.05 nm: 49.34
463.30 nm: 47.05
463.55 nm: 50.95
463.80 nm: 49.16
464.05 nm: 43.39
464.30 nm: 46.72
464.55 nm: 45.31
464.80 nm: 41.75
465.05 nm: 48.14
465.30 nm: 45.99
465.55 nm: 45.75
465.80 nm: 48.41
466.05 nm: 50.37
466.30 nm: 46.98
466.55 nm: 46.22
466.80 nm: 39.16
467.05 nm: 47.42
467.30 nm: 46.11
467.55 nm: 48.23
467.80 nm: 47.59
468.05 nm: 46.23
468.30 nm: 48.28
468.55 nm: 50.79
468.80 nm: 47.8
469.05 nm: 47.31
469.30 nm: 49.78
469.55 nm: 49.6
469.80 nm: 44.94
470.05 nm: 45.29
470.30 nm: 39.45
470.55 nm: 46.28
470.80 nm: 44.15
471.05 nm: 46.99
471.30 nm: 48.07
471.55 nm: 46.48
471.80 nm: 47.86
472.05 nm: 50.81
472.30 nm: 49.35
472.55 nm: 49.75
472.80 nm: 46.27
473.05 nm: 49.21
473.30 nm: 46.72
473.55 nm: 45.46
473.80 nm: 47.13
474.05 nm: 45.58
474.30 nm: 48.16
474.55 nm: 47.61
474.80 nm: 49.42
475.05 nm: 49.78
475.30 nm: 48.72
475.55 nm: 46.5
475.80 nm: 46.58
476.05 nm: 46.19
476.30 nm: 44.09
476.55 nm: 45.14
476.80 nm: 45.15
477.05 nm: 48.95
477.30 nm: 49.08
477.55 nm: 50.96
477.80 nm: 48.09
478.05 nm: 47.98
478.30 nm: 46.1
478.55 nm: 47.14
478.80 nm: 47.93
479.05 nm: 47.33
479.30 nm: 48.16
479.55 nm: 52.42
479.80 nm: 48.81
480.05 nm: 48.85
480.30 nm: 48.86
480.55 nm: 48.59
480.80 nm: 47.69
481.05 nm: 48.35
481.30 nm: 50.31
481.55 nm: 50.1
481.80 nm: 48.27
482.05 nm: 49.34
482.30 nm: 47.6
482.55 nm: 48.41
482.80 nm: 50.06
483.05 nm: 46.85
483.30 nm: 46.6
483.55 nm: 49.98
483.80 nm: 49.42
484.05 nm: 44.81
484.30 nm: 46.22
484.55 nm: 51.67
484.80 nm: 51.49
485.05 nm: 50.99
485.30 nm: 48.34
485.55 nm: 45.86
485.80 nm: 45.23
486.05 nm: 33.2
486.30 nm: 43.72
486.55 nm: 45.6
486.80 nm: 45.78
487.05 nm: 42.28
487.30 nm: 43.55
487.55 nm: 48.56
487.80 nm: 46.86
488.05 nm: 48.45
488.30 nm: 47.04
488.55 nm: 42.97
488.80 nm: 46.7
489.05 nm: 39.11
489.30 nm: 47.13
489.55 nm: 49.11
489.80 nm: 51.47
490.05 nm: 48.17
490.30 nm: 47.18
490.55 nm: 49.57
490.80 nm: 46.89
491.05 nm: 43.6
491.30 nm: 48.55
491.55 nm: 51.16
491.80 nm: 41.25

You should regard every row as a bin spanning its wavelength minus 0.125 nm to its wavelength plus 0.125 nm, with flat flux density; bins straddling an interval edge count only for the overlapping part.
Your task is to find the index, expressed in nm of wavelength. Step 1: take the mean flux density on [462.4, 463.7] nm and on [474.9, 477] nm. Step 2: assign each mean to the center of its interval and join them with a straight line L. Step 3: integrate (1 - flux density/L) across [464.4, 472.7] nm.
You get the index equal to 0.17 nm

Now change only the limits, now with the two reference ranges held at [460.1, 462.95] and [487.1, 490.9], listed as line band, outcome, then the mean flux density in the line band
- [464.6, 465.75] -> 0.05 nm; 45.6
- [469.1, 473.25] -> 0.02 nm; 47.1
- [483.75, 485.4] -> -0.07 nm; 49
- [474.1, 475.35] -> -0.03 nm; 48.5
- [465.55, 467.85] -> 0.05 nm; 46.6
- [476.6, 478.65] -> -0.03 nm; 47.8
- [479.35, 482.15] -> -0.13 nm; 49.2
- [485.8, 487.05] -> 0.12 nm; 42.4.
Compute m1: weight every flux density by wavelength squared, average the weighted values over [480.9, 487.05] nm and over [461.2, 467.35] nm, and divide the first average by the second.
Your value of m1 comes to 1.10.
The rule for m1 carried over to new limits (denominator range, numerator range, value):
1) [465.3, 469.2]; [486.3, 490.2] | 1.07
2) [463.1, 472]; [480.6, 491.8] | 1.09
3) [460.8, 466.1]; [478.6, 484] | 1.11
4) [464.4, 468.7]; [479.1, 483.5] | 1.11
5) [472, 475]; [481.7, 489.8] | 1.02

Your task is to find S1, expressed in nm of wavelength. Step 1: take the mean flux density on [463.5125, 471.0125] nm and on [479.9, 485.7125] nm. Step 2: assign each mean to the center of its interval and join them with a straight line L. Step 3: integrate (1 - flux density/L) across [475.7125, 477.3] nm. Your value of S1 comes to 0.051 nm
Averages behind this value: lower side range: 46.5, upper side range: 48.6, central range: 46.2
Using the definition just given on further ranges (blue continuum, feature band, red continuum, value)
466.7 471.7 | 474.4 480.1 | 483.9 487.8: -0.20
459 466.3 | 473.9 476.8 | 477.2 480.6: 0.08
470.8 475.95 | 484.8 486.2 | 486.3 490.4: 0.03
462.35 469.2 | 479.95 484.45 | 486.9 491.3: -0.17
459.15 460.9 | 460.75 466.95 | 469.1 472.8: -0.13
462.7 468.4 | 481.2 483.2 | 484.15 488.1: -0.11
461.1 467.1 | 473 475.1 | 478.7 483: 0.02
